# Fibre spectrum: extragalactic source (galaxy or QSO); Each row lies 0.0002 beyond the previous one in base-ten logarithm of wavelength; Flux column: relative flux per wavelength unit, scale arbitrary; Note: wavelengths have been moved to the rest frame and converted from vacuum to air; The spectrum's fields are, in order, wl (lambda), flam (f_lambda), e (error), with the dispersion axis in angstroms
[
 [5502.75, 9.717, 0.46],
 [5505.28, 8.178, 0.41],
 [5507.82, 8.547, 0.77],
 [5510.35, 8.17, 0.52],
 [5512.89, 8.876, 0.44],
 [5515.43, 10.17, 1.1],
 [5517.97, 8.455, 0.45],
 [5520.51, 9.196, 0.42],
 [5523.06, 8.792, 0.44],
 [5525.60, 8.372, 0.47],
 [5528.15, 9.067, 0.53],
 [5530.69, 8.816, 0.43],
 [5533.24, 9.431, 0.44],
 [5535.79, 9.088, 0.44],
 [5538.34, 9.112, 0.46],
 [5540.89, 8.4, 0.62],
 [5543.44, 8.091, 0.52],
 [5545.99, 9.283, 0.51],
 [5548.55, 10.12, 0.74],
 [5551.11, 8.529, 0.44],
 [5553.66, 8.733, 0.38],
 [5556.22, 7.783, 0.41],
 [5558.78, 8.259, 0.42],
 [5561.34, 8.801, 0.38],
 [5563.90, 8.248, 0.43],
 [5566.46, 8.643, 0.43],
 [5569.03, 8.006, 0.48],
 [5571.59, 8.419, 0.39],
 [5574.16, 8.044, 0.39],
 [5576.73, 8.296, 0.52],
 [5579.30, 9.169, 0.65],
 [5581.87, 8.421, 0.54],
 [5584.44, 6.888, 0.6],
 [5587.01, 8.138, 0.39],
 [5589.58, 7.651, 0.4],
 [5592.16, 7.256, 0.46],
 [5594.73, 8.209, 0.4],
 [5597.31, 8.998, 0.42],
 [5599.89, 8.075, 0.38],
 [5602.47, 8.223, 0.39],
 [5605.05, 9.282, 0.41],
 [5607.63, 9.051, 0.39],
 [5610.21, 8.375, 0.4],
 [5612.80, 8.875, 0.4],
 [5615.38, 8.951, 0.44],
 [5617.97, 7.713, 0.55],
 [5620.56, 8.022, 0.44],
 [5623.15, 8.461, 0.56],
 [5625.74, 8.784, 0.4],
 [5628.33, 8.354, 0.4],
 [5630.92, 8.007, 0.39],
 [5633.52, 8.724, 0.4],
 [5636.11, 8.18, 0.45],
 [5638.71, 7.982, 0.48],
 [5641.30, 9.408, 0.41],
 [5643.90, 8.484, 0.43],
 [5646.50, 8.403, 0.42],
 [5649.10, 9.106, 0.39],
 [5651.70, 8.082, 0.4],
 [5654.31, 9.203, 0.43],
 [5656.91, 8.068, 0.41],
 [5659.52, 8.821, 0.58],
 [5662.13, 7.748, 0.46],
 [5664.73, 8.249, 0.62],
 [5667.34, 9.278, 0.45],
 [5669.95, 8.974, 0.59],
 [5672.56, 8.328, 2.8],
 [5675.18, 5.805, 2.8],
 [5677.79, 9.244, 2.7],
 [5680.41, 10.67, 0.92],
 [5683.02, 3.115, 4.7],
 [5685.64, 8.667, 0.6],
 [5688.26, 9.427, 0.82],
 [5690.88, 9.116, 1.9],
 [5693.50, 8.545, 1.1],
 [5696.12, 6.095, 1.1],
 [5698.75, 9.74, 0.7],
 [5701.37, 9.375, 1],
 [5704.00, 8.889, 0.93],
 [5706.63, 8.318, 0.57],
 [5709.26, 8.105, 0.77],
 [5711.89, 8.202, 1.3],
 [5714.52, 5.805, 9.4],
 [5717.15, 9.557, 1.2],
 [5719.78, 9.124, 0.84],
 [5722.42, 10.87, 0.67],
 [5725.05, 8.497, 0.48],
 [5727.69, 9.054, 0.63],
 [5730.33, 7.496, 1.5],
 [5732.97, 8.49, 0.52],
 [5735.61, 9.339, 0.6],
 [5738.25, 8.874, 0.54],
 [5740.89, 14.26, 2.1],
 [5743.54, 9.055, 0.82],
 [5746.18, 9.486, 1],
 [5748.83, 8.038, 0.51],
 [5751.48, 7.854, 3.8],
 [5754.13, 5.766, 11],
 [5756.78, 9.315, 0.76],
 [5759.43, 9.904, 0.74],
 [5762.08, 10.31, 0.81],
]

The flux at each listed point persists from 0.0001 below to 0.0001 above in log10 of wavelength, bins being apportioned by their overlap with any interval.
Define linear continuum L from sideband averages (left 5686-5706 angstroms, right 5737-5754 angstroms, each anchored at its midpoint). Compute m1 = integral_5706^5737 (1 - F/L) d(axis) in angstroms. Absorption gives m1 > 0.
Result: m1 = 1.6 angstroms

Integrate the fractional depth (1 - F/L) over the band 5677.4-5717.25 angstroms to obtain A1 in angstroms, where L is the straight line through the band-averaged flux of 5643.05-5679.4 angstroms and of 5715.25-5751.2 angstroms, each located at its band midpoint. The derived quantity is 2.8 angstroms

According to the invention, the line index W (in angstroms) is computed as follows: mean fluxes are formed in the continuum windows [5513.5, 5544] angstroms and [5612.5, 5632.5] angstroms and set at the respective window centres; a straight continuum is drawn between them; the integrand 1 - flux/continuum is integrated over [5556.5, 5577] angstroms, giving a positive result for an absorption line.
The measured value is 0.9 angstroms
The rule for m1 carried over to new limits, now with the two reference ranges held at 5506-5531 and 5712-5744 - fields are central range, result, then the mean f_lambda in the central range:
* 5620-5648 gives 1.8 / 8.45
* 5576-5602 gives 2.4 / 8.11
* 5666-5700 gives 3.2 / 8.23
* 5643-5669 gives 1.4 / 8.55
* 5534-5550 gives -0.3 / 9.02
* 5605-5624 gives 0.9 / 8.55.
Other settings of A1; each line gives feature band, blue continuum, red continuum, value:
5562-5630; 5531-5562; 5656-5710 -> 2.31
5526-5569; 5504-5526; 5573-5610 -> -0.94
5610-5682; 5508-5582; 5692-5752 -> 2.45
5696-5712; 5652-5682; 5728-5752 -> 0.56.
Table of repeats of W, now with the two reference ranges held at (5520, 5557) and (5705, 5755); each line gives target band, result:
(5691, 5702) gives 0.4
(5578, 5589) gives 0.9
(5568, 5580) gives 0.7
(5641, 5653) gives 0.2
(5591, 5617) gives 0.9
